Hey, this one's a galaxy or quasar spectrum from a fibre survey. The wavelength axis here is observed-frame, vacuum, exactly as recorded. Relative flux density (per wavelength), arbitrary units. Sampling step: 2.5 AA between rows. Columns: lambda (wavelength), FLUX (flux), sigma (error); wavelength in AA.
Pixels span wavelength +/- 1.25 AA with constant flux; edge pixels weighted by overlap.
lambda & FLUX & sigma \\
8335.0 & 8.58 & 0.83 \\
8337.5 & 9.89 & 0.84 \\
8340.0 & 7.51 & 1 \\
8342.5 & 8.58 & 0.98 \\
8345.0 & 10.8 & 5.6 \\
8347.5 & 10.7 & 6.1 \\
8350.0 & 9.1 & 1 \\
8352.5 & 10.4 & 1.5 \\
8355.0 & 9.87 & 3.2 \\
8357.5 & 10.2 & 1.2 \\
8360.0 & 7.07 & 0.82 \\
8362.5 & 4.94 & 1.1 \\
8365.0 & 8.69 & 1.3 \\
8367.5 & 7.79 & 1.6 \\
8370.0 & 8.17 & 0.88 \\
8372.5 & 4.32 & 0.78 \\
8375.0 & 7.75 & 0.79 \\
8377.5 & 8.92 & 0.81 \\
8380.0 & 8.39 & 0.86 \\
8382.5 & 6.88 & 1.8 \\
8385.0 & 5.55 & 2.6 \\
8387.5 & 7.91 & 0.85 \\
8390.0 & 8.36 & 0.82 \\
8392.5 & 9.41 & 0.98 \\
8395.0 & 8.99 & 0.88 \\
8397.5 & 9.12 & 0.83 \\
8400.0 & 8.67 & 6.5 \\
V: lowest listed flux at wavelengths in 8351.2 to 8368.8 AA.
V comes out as 4.94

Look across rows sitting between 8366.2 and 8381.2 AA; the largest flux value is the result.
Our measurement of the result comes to 8.92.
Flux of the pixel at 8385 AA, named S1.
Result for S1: 5.55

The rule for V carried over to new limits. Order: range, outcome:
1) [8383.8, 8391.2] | 5.55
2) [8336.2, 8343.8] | 7.51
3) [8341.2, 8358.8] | 8.58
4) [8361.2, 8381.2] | 4.32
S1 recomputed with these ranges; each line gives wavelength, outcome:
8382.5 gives 6.88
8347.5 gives 10.7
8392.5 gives 9.41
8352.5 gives 10.4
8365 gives 8.69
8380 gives 8.39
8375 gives 7.75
